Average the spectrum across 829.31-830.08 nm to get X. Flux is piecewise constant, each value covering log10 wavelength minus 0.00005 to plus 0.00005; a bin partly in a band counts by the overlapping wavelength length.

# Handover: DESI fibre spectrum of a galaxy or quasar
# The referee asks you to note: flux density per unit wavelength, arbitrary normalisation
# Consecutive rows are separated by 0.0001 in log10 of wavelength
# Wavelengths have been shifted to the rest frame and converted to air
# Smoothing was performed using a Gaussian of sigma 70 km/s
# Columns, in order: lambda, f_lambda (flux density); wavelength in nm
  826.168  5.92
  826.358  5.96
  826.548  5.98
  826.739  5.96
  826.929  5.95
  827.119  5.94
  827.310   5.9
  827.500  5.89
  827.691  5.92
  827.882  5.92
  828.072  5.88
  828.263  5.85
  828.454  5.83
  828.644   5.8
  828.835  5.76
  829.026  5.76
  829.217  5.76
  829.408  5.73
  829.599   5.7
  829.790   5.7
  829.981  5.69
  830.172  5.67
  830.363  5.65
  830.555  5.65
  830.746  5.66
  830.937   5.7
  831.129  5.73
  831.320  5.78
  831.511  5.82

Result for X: 5.71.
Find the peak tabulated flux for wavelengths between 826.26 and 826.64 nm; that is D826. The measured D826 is 5.98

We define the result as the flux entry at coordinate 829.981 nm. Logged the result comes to 5.69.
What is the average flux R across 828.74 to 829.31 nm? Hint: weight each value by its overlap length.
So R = 5.76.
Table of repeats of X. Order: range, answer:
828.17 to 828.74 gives 5.83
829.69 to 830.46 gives 5.68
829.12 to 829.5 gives 5.74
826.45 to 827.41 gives 5.95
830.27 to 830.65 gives 5.64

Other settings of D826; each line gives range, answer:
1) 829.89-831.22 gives 5.73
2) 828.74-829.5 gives 5.76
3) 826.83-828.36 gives 5.95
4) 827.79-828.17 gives 5.92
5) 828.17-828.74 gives 5.85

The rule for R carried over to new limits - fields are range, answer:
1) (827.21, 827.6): 5.89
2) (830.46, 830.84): 5.66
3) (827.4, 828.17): 5.9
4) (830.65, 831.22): 5.7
